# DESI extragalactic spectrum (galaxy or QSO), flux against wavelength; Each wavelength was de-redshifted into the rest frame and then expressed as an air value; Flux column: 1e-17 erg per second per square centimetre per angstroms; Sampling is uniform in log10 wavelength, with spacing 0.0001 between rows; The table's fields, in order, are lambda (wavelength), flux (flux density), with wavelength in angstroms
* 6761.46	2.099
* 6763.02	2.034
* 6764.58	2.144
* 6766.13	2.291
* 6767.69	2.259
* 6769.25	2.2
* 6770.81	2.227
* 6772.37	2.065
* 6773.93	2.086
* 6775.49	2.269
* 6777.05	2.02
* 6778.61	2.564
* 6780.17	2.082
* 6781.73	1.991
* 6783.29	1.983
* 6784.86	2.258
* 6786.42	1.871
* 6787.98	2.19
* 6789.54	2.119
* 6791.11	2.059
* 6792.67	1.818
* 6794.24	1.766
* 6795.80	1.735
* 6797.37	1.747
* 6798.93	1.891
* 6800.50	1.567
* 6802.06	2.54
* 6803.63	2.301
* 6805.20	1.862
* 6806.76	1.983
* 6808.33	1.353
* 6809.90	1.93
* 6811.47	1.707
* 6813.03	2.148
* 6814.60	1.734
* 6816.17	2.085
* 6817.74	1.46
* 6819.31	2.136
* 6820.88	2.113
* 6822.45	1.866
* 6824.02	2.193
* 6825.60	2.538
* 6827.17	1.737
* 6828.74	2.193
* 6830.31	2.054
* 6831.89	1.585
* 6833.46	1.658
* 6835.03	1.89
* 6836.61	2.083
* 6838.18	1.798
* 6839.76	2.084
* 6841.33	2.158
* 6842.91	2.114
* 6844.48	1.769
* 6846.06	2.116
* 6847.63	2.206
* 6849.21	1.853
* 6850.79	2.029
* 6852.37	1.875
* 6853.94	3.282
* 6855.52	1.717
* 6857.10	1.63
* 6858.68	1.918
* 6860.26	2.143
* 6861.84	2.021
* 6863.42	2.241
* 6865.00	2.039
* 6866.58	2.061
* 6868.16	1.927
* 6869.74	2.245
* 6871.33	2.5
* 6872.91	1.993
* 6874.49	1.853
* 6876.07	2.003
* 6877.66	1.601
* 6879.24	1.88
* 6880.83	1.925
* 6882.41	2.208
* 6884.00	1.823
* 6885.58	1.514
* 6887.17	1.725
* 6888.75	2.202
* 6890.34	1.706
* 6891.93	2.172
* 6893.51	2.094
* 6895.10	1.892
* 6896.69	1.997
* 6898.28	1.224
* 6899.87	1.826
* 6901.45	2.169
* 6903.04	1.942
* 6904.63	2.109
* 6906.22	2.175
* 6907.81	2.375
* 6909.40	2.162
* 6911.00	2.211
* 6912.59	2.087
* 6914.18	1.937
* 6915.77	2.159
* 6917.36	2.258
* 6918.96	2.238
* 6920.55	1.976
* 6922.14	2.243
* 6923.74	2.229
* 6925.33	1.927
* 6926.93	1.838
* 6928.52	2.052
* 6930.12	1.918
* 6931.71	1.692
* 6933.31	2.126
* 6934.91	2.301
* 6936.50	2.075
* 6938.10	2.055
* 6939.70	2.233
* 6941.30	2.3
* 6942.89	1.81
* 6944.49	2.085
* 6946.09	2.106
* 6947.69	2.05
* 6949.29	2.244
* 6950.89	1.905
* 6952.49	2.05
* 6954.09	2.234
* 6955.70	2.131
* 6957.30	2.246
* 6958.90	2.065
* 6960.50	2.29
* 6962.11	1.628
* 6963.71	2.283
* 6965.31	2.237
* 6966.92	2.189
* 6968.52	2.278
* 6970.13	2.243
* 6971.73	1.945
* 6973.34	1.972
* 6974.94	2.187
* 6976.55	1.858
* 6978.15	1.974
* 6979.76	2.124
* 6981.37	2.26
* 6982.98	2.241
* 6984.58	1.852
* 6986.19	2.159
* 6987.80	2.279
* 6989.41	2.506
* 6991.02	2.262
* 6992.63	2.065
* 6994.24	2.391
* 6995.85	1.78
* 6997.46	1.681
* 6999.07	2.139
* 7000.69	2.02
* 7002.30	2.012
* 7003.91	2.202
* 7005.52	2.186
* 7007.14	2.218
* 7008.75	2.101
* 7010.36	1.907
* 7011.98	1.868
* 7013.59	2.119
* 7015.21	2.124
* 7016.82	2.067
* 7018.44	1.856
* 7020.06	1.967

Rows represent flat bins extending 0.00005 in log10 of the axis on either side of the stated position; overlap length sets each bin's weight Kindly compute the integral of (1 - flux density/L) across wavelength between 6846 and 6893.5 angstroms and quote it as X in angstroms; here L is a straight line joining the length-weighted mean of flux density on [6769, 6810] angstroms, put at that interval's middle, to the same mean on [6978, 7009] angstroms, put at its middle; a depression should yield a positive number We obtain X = 1.1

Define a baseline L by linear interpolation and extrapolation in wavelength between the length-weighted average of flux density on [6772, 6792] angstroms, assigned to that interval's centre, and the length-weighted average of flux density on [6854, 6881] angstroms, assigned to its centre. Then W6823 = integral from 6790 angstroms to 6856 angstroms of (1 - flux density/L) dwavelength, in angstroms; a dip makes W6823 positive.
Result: 3.1 angstroms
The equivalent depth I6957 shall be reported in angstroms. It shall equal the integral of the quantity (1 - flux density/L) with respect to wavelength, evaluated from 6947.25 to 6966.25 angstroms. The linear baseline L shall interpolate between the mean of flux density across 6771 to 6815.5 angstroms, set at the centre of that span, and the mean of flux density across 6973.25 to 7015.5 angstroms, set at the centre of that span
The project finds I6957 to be -0.37 angstroms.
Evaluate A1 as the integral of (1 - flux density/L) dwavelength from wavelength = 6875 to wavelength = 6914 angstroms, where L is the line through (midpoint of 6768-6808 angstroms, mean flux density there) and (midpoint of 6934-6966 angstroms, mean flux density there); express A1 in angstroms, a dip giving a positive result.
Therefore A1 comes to 2.5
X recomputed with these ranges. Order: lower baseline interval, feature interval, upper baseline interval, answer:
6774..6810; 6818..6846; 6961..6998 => 0.4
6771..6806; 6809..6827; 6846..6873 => 0.8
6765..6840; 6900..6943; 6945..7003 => -0.4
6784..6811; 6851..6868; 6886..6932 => -0.9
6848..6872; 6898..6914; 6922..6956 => 0.2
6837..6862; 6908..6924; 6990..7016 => -0.8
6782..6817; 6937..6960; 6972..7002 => -0.5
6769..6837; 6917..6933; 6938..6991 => 0.4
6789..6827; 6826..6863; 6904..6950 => -0.3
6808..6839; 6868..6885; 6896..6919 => 0.1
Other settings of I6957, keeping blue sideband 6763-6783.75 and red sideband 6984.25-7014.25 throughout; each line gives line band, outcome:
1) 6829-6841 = 1.4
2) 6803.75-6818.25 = 2.1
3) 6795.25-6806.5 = 1.1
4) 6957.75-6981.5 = 0.1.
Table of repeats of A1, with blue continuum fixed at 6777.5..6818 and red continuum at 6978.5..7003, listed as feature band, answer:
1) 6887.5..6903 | 0.9 angstroms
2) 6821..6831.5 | -0.5 angstroms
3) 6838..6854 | -0.6 angstroms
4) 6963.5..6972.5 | -0.4 angstroms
